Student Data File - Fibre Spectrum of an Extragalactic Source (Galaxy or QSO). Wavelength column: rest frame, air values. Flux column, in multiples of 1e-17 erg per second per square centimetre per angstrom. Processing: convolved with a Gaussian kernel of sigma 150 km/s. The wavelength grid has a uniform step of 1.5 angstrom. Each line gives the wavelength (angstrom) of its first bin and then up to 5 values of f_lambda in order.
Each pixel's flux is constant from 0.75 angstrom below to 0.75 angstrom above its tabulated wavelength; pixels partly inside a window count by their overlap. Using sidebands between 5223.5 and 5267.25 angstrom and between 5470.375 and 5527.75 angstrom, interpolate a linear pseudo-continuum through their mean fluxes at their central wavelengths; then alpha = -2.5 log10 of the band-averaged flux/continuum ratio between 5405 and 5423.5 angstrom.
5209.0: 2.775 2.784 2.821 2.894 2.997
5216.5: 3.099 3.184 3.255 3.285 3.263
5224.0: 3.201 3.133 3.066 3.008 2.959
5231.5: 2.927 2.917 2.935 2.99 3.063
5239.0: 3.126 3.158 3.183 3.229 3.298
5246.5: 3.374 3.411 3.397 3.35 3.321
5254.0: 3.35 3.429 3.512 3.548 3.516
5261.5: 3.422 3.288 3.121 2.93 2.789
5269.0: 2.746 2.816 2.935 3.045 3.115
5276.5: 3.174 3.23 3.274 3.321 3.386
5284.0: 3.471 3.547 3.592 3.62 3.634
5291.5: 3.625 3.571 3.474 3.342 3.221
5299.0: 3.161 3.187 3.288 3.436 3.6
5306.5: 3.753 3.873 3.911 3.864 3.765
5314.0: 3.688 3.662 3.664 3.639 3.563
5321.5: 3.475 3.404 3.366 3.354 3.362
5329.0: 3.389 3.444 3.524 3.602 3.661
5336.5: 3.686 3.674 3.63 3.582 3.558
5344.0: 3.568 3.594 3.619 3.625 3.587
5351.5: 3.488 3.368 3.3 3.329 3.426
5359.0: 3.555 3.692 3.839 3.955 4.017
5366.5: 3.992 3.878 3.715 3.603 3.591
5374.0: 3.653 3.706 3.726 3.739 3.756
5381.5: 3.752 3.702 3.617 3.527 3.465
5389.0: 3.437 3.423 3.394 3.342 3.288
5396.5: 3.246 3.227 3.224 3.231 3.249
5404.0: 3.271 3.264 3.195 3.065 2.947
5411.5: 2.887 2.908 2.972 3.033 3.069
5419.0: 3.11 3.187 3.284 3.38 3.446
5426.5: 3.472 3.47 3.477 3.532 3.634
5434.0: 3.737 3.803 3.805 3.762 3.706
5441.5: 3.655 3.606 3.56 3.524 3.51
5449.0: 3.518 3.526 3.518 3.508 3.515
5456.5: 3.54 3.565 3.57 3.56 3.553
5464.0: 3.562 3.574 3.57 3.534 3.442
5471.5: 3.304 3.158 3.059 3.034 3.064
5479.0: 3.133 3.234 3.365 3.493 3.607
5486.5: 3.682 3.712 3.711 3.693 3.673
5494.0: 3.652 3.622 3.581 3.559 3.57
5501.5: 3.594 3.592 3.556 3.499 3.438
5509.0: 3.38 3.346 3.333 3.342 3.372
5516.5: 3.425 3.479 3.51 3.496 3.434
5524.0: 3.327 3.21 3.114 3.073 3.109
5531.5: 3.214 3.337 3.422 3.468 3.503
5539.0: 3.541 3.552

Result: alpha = 0.09 mag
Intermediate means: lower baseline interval 3.21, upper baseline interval 3.43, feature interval 3.09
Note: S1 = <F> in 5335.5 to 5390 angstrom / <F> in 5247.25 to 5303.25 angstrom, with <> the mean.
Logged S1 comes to 1.10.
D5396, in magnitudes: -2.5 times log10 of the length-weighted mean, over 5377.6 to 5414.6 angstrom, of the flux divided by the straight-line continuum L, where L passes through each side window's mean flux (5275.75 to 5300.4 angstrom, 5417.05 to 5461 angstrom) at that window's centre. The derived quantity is 0.05 mag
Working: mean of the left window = 3.41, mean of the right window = 3.52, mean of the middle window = 3.33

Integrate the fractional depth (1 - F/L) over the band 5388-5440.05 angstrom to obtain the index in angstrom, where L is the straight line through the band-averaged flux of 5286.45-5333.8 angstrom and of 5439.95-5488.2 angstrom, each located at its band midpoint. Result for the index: 2.4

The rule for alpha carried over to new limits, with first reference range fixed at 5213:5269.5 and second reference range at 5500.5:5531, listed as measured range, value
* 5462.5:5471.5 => -0.055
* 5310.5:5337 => -0.102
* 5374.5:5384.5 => -0.136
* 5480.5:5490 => -0.064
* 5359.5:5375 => -0.159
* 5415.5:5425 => 0.036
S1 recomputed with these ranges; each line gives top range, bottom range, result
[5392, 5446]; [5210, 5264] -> 1.05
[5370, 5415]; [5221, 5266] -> 1.05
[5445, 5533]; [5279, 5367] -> 0.97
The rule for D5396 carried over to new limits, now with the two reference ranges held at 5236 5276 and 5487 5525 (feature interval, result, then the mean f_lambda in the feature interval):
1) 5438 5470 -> -0.035 mag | 3.56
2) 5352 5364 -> -0.068 mag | 3.55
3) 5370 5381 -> -0.102 mag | 3.68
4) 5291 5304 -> -0.034 mag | 3.36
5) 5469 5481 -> 0.095 mag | 3.18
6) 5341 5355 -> -0.067 mag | 3.53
